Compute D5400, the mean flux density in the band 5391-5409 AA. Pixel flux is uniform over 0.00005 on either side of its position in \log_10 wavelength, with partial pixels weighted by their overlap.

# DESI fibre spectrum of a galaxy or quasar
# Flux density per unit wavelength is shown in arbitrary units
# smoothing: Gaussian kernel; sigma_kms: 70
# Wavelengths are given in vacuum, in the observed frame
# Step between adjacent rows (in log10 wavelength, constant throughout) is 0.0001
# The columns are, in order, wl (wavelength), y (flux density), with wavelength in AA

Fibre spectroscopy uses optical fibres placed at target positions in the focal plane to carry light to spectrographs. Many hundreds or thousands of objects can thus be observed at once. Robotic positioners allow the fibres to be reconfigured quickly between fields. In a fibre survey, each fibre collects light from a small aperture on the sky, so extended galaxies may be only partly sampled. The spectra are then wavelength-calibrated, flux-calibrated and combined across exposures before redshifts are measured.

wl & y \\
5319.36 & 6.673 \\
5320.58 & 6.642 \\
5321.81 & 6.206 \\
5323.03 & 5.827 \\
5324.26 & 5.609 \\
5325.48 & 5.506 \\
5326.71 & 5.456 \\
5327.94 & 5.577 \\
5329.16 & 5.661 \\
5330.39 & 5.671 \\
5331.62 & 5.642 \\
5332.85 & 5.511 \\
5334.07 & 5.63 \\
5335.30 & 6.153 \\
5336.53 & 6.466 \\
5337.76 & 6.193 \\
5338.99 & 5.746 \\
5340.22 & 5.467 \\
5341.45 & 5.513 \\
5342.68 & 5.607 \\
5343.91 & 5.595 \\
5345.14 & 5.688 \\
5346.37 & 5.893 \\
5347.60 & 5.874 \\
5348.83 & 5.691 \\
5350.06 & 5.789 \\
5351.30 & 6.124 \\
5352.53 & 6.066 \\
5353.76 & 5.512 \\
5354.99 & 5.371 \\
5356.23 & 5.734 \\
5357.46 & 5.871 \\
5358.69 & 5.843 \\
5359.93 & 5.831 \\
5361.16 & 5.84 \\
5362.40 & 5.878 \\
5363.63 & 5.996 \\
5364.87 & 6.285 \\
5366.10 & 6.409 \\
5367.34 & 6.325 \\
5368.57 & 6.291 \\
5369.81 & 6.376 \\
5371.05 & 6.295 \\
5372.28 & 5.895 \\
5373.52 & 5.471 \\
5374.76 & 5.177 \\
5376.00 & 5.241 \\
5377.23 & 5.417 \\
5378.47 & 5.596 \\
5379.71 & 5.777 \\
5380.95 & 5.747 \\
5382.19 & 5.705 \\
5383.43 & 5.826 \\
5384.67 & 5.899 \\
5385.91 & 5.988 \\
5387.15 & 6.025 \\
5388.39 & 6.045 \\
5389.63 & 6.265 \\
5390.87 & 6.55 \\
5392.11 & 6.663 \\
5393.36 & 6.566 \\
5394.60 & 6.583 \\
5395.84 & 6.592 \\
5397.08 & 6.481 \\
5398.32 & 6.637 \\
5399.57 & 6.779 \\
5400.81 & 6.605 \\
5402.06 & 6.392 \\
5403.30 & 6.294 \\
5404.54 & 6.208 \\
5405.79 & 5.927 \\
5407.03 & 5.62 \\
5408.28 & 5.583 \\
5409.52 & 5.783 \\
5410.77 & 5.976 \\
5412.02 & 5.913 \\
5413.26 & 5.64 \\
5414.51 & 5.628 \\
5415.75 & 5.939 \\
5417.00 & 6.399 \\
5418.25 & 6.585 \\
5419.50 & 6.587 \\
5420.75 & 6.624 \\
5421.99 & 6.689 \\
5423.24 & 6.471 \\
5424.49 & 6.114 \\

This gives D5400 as 6.35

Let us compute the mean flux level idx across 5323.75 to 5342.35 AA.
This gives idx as 5.72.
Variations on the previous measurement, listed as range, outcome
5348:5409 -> 6.02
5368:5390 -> 5.83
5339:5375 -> 5.86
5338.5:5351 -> 5.7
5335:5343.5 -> 5.86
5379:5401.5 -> 6.26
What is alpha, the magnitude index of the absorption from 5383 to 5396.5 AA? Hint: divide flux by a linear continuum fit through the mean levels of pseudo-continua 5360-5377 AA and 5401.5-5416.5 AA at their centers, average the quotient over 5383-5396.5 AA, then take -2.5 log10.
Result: -0.06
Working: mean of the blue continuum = 5.95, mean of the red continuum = 5.91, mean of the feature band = 6.28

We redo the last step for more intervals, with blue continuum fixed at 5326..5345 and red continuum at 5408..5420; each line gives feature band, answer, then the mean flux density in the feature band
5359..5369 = -0.049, 6.1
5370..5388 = 0.027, 5.74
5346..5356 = -0.001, 5.78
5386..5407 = -0.077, 6.38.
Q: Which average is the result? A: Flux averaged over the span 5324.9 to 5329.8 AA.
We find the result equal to 5.55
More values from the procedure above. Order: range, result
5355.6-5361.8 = 5.82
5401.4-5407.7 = 6.08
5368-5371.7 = 6.32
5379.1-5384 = 5.76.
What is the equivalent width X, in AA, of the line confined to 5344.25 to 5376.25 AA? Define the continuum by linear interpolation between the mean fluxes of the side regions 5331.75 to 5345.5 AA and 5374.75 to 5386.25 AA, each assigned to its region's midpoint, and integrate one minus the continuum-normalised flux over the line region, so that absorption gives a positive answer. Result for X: -0.9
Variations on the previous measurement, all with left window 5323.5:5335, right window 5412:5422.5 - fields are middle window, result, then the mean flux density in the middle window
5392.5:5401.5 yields -0.76 AA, 6.6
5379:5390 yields 0.17 AA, 5.91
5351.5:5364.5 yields 0.00 AA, 5.81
